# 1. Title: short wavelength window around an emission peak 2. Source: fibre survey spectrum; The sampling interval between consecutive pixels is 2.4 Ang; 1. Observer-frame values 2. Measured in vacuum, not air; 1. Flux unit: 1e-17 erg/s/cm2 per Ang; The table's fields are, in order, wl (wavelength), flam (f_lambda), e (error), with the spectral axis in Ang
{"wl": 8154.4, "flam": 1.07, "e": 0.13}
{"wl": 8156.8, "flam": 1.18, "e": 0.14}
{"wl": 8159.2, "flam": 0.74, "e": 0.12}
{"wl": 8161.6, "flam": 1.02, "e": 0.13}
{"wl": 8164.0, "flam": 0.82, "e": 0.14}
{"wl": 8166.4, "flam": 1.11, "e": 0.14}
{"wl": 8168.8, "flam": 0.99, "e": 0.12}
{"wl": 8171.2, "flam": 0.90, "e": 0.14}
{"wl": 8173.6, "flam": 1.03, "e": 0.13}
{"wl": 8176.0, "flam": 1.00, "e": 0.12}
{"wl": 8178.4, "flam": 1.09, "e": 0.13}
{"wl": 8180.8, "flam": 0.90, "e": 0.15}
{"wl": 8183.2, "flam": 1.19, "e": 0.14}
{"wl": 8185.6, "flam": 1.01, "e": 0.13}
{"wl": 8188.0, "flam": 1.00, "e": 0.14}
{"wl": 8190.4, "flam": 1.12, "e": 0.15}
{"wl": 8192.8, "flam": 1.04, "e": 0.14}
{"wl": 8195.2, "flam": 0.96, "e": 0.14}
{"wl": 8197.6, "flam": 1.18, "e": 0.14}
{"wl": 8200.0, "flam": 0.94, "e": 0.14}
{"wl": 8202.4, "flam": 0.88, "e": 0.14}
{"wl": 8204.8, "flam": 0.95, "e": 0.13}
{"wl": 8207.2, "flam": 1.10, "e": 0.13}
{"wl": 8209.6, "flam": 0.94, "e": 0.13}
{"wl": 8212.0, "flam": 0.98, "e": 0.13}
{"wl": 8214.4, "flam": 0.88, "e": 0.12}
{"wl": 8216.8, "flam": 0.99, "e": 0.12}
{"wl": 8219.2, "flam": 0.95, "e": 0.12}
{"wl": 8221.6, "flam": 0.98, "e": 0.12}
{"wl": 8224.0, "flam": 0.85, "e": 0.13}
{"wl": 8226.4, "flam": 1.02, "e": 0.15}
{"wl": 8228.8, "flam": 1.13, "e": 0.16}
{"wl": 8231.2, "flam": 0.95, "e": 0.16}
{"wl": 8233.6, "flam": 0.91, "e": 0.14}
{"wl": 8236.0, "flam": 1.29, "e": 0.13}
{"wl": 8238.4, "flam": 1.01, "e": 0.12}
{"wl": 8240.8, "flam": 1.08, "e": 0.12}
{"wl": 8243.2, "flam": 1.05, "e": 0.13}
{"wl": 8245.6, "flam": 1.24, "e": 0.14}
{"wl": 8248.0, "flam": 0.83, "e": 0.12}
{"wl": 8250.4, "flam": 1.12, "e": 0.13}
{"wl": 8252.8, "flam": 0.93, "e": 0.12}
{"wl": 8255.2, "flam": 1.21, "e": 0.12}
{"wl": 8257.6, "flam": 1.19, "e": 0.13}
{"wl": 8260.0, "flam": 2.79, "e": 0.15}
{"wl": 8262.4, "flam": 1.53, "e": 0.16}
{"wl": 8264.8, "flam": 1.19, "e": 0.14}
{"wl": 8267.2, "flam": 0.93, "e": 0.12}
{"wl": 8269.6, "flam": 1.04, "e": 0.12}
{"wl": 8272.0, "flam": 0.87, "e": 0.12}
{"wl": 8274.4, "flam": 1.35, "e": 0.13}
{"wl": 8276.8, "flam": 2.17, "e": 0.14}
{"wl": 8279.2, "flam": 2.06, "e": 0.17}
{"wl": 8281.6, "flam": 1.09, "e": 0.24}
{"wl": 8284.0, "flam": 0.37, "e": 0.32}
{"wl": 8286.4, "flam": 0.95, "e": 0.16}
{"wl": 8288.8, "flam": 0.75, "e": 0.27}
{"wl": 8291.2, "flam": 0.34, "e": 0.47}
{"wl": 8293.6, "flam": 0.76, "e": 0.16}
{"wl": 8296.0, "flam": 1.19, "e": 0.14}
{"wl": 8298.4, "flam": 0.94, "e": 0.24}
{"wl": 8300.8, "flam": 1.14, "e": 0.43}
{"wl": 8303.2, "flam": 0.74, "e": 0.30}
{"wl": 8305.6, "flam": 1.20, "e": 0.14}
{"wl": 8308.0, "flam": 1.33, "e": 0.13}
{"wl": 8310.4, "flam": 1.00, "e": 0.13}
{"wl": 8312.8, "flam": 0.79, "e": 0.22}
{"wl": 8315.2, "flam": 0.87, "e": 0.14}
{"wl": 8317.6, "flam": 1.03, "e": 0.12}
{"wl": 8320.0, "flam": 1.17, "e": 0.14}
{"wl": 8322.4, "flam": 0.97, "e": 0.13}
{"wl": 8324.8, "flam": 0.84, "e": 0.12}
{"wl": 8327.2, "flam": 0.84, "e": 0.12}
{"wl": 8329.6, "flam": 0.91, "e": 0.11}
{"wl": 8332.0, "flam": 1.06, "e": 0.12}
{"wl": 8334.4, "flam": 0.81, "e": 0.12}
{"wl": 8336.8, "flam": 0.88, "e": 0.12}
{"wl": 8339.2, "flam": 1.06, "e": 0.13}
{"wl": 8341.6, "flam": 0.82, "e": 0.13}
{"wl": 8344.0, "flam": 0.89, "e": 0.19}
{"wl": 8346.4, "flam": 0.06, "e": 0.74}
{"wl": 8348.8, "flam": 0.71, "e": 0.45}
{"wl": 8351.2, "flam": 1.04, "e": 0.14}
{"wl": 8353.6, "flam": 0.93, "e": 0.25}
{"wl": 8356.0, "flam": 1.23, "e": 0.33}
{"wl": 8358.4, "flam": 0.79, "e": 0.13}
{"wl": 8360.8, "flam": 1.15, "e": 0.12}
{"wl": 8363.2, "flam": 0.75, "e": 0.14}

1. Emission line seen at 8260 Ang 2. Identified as [S II] 6716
